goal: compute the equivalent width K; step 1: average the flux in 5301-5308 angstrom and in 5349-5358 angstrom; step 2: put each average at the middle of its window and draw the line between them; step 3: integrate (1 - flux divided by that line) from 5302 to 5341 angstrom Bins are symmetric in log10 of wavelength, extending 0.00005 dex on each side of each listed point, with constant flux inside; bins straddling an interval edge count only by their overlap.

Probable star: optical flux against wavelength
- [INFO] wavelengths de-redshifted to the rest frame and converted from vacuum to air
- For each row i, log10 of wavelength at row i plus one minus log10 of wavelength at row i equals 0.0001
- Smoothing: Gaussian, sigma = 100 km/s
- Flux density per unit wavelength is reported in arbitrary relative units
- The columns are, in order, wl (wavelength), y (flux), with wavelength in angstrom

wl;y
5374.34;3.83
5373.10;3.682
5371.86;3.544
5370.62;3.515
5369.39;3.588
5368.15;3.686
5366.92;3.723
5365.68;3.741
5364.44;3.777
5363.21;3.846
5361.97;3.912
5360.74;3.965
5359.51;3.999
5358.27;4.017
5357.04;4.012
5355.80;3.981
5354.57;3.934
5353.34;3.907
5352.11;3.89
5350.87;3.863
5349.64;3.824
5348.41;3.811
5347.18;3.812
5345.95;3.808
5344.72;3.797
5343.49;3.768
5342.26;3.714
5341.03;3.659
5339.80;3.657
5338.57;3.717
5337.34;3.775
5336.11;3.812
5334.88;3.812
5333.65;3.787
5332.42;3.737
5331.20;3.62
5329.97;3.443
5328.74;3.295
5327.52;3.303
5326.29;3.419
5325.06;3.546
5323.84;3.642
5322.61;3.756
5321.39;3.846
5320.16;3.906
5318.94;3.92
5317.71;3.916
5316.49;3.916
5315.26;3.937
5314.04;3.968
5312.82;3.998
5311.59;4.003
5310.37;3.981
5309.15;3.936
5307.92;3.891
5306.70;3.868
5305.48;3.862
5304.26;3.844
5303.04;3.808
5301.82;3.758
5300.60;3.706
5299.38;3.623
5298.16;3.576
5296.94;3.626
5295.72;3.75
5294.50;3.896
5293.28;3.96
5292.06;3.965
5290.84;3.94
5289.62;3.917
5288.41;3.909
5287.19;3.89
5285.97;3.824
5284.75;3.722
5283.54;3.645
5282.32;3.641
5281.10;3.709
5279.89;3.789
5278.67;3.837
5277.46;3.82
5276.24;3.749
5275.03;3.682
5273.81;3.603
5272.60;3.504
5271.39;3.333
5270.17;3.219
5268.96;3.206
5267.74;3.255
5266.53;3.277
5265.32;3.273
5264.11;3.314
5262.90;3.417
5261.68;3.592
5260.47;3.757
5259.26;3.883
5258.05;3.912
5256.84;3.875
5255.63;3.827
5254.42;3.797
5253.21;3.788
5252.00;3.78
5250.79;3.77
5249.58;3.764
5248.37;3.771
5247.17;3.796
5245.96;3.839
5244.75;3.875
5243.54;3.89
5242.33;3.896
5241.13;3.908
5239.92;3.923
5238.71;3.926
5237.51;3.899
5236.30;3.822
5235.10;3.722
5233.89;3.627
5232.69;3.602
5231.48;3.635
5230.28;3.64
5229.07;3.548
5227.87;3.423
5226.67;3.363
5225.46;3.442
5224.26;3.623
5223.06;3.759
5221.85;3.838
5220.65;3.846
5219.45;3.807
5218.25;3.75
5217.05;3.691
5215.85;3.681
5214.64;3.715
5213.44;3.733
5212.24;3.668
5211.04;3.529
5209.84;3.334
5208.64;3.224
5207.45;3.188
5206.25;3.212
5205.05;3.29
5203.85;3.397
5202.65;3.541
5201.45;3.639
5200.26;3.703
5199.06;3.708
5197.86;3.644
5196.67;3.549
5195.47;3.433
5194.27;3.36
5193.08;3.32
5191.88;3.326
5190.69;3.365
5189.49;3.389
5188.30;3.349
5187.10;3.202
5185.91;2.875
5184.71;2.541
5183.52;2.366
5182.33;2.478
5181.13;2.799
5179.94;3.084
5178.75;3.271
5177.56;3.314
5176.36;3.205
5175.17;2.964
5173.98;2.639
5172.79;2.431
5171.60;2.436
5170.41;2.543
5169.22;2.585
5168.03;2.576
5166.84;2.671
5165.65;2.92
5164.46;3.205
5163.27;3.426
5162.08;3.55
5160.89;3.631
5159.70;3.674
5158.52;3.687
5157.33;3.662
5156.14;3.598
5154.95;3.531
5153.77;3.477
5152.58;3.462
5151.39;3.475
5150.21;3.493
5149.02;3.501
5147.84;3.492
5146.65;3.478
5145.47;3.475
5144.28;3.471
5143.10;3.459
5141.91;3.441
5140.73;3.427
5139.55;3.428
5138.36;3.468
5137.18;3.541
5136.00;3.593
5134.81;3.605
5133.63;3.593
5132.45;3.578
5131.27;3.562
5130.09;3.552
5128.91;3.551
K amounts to 1.0 angstrom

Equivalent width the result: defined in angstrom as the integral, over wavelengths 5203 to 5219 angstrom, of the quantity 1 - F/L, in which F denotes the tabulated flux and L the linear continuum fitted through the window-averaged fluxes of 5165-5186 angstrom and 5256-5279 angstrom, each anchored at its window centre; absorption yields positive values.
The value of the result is -2.2 angstrom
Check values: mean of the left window 2.76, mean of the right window 3.55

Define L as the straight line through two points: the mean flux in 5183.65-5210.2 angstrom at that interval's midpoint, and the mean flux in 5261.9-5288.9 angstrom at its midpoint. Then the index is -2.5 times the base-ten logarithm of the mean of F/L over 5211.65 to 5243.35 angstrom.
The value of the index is -0.09 mag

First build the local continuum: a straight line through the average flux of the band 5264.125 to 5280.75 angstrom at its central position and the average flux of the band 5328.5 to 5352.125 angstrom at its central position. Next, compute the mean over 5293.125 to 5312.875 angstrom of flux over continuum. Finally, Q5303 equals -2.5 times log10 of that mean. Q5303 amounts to -0.06 mag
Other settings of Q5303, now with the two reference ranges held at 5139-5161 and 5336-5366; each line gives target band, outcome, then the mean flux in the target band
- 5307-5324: -0.03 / 3.91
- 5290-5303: -0.01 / 3.78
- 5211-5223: -0.03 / 3.73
